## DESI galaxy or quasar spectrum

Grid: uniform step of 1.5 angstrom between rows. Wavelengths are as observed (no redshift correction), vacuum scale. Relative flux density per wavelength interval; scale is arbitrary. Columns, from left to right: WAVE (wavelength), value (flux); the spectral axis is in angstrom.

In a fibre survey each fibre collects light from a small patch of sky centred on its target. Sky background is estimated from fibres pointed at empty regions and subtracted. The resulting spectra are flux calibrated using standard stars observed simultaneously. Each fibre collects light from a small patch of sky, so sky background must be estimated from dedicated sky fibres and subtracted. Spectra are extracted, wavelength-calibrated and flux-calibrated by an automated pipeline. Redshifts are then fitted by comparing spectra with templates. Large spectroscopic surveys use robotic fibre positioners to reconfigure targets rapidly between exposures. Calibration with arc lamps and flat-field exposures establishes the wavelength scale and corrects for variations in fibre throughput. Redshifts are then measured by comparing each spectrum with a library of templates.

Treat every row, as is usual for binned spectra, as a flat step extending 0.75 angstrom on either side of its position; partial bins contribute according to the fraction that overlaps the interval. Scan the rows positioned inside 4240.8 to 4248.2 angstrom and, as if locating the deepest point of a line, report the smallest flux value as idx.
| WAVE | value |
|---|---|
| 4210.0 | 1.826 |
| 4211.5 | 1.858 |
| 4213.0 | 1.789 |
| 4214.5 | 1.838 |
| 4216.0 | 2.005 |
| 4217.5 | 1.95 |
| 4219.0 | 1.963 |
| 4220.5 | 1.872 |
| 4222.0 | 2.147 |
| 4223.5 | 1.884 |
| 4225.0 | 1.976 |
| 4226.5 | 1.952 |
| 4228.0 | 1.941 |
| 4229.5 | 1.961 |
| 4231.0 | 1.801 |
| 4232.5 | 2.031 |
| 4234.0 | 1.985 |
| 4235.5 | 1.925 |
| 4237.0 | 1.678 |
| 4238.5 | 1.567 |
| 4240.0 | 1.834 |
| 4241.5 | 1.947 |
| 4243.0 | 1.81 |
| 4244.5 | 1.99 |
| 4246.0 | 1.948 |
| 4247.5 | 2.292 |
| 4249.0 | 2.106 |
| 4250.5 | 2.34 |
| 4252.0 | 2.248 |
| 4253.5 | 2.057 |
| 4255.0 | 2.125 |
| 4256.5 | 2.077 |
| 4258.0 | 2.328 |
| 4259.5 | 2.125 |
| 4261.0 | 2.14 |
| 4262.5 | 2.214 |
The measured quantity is 1.81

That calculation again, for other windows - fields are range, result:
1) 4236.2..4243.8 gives 1.567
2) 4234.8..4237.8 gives 1.678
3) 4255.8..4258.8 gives 2.077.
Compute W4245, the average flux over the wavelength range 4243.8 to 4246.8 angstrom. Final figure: 1.97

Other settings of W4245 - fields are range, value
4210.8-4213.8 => 1.82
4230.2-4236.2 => 1.94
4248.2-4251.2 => 2.22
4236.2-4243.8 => 1.77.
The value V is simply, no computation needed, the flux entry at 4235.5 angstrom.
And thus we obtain 1.925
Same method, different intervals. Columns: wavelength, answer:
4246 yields 1.948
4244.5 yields 1.99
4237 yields 1.678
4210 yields 1.826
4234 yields 1.985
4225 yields 1.976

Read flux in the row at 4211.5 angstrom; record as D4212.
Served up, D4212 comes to 1.858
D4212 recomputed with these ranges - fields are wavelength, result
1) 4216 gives 2.005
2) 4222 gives 2.147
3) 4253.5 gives 2.057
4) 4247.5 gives 2.292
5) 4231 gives 1.801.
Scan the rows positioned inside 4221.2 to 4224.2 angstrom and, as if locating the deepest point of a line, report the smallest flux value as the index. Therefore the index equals 1.884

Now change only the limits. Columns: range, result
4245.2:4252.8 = 1.948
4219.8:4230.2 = 1.872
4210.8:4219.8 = 1.789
